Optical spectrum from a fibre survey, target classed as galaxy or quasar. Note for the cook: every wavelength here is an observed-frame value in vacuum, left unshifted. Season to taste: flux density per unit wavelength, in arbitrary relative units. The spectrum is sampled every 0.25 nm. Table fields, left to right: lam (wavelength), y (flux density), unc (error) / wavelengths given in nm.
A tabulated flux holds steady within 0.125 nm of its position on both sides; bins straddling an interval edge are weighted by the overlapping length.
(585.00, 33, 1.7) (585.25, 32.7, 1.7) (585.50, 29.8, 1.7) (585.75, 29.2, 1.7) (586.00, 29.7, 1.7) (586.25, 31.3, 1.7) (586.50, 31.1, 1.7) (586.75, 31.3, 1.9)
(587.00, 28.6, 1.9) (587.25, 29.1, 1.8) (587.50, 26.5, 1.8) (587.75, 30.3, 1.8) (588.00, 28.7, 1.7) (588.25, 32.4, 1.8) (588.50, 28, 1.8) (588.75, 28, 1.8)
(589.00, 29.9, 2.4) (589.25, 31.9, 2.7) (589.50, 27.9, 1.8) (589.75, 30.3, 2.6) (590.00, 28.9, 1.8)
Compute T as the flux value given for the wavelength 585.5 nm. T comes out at 29.8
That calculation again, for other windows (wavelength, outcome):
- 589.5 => 27.9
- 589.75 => 30.3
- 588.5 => 28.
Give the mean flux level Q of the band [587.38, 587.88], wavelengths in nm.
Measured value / 28.4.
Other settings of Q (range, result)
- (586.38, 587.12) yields 30.3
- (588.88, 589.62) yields 29.9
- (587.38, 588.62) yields 29.2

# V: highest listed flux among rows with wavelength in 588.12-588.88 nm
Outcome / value 32.4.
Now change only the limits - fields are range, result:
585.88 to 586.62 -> 31.3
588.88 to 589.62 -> 31.9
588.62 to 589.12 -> 29.9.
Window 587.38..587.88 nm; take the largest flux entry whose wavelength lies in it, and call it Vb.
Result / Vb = 30.3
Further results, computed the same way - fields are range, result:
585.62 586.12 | 29.7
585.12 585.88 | 32.7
